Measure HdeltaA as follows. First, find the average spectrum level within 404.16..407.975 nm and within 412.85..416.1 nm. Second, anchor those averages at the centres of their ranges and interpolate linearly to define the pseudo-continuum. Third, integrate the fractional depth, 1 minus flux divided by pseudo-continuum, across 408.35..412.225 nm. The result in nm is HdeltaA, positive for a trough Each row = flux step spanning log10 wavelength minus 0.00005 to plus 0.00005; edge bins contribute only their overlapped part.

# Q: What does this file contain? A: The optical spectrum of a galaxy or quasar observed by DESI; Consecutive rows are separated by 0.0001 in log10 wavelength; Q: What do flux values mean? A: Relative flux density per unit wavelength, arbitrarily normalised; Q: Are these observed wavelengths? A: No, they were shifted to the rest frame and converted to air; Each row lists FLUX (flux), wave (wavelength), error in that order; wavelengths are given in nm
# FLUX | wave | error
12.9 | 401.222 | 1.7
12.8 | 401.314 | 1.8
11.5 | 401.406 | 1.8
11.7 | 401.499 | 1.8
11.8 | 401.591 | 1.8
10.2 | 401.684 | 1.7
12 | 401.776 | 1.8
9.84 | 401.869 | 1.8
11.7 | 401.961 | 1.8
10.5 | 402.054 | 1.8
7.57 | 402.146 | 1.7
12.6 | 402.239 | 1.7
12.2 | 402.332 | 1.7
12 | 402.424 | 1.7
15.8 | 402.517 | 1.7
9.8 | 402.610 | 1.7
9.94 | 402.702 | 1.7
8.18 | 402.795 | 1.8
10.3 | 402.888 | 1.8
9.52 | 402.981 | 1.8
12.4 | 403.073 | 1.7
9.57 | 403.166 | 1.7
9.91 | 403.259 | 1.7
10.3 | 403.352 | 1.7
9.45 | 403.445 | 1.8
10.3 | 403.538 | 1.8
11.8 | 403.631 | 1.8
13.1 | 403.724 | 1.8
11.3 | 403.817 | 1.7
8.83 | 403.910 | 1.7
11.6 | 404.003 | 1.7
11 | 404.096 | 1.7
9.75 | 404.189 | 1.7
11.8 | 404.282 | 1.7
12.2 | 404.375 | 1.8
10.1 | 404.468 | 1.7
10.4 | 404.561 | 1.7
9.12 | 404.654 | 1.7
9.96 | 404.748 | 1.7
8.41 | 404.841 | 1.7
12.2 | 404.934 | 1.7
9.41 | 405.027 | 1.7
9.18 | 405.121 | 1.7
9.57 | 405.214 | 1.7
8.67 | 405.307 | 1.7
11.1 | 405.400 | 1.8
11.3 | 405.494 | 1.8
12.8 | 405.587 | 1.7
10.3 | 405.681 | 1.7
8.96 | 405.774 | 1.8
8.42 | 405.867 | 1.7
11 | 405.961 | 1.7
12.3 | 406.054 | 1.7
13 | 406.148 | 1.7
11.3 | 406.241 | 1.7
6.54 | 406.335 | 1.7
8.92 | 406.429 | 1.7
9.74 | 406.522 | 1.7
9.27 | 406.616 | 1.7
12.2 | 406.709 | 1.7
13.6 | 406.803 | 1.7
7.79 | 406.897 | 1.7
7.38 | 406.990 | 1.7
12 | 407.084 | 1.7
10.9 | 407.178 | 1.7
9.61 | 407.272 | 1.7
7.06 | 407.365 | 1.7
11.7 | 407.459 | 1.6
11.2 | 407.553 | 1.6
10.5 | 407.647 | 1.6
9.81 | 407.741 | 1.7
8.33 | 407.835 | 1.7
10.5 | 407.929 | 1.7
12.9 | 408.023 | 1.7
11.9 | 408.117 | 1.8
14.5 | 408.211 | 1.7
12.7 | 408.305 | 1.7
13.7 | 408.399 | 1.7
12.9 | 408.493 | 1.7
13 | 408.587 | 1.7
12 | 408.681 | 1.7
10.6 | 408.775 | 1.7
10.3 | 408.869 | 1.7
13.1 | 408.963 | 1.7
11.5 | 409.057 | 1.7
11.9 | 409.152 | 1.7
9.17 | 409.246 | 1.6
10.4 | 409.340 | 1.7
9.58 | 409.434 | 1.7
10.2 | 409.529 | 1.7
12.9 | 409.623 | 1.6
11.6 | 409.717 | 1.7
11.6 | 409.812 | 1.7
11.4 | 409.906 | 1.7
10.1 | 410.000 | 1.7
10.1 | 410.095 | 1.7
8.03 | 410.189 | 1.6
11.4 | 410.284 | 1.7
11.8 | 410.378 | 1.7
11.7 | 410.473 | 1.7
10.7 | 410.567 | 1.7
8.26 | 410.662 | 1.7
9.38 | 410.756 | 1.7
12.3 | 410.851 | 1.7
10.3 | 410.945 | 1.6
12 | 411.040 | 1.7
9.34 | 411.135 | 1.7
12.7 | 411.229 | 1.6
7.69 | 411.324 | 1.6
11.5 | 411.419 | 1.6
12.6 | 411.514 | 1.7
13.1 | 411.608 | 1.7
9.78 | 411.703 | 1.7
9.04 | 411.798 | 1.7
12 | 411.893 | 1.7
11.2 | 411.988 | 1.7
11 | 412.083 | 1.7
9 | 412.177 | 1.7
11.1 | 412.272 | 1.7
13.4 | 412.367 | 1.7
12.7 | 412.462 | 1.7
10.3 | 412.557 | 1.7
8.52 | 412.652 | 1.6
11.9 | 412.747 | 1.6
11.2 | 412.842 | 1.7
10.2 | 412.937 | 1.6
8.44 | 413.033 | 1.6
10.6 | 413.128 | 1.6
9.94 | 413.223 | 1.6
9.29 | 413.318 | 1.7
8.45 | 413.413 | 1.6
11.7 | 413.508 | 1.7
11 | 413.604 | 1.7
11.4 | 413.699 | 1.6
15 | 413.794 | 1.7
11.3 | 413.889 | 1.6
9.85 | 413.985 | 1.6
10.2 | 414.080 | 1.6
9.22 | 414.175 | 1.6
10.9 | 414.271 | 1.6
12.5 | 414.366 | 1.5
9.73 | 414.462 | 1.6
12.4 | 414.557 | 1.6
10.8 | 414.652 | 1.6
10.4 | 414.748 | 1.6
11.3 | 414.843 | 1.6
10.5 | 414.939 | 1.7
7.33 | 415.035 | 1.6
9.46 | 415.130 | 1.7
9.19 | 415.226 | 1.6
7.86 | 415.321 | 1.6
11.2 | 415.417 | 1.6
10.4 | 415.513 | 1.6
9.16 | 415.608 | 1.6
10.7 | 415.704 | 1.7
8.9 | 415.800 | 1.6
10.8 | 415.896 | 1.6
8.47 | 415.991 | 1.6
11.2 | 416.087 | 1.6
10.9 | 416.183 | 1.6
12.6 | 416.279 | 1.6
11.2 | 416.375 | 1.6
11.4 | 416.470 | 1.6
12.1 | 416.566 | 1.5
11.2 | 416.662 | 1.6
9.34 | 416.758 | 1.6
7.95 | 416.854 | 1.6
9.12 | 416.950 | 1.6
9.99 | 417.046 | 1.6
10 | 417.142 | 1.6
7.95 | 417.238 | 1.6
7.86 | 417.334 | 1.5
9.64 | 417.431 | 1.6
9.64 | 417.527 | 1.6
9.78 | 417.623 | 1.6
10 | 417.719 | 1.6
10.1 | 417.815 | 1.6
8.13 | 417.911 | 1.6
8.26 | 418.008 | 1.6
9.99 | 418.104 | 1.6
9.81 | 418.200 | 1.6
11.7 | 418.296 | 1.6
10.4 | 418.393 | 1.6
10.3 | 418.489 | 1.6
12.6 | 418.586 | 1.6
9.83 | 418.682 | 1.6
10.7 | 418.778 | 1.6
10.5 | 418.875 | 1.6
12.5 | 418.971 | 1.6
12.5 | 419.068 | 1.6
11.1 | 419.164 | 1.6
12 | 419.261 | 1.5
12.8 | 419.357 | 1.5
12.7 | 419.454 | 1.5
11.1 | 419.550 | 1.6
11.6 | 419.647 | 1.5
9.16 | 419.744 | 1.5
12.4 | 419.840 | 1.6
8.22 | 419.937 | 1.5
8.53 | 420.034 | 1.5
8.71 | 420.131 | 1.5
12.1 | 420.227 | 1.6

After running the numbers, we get -0.28 nm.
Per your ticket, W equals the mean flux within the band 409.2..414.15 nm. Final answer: 10.7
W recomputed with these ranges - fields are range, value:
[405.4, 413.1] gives 10.8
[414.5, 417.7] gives 10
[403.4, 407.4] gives 10.3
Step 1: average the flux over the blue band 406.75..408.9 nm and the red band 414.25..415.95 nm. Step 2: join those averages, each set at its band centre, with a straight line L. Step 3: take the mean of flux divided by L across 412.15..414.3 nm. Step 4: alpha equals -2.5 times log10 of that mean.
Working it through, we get -0.03 mag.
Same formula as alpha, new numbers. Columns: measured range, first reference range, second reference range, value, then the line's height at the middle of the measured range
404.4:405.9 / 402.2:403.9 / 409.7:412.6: 0.09 mag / 10.9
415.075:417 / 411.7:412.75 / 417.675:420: 0.07 mag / 10.8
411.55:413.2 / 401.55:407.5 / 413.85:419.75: -0.04 mag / 10.4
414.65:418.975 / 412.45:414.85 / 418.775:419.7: 0.13 mag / 11.3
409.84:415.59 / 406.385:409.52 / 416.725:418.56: -0.04 mag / 10.2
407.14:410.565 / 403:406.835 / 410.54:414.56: -0.05 mag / 10.6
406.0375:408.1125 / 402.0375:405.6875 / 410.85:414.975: 0.04 mag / 10.7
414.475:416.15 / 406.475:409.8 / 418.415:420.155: 0.10 mag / 11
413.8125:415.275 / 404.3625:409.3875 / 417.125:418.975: -0.03 mag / 10.2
